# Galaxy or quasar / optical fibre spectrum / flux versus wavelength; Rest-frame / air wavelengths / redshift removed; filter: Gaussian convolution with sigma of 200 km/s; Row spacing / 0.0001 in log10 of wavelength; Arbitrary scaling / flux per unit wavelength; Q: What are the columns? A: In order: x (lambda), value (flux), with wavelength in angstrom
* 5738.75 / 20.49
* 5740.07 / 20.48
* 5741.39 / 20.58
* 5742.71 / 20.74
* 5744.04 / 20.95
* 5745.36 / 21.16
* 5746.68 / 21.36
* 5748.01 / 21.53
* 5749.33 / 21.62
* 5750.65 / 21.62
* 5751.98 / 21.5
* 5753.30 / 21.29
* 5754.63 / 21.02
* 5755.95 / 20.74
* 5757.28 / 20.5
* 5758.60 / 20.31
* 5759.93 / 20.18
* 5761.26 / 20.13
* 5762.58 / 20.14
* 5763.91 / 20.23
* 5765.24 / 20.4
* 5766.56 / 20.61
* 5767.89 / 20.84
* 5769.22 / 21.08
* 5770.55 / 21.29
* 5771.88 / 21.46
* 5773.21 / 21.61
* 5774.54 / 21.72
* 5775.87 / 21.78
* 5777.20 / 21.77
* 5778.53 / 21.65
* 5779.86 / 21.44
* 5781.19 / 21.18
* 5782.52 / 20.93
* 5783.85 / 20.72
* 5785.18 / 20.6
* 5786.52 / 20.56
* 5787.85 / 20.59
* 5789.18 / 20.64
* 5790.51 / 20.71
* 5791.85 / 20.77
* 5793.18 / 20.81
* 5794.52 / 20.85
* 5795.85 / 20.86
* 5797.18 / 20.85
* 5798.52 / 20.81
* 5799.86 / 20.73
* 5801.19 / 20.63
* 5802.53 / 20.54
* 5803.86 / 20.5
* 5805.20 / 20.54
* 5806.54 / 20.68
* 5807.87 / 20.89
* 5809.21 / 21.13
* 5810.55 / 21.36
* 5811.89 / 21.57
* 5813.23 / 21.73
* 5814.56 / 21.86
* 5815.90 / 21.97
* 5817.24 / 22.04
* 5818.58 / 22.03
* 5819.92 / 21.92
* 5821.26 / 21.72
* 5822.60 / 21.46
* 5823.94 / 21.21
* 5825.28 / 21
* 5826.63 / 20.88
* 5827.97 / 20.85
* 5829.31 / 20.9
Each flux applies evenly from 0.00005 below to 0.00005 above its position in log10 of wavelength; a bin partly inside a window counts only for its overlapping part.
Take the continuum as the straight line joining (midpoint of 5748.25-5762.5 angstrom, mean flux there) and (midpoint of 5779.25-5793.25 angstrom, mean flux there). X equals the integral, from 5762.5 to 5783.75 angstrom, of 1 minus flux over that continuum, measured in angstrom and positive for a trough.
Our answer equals -0.3 angstrom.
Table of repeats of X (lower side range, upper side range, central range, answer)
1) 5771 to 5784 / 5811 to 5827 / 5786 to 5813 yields 0.9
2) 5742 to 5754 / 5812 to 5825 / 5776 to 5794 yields 0.5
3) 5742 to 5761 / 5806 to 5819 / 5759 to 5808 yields 1.0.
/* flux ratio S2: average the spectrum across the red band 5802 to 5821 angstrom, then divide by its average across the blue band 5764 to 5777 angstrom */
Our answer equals 1.01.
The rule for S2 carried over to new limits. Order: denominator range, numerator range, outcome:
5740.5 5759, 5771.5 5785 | 1.02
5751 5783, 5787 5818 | 1.00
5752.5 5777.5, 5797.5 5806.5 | 0.99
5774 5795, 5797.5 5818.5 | 1.01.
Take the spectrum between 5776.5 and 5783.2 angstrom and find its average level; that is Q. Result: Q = 21.4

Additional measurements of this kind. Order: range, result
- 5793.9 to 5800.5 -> 20.8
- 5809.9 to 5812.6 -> 21.4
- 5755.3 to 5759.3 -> 20.5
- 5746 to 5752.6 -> 21.5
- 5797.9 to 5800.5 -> 20.7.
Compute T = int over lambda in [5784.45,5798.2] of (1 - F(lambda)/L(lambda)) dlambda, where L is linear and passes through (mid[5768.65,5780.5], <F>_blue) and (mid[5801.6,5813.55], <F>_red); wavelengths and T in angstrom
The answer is 0.3 angstrom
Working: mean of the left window 21.5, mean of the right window 21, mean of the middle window 20.7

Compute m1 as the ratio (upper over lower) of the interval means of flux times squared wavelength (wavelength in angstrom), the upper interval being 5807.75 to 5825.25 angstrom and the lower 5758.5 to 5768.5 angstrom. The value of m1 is 1.1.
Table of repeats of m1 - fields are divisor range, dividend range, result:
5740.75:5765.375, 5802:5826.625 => 1.05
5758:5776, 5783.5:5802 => 1.00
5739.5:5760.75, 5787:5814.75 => 1.01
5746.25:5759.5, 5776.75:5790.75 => 1.00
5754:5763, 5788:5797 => 1.03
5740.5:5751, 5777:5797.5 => 1.00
